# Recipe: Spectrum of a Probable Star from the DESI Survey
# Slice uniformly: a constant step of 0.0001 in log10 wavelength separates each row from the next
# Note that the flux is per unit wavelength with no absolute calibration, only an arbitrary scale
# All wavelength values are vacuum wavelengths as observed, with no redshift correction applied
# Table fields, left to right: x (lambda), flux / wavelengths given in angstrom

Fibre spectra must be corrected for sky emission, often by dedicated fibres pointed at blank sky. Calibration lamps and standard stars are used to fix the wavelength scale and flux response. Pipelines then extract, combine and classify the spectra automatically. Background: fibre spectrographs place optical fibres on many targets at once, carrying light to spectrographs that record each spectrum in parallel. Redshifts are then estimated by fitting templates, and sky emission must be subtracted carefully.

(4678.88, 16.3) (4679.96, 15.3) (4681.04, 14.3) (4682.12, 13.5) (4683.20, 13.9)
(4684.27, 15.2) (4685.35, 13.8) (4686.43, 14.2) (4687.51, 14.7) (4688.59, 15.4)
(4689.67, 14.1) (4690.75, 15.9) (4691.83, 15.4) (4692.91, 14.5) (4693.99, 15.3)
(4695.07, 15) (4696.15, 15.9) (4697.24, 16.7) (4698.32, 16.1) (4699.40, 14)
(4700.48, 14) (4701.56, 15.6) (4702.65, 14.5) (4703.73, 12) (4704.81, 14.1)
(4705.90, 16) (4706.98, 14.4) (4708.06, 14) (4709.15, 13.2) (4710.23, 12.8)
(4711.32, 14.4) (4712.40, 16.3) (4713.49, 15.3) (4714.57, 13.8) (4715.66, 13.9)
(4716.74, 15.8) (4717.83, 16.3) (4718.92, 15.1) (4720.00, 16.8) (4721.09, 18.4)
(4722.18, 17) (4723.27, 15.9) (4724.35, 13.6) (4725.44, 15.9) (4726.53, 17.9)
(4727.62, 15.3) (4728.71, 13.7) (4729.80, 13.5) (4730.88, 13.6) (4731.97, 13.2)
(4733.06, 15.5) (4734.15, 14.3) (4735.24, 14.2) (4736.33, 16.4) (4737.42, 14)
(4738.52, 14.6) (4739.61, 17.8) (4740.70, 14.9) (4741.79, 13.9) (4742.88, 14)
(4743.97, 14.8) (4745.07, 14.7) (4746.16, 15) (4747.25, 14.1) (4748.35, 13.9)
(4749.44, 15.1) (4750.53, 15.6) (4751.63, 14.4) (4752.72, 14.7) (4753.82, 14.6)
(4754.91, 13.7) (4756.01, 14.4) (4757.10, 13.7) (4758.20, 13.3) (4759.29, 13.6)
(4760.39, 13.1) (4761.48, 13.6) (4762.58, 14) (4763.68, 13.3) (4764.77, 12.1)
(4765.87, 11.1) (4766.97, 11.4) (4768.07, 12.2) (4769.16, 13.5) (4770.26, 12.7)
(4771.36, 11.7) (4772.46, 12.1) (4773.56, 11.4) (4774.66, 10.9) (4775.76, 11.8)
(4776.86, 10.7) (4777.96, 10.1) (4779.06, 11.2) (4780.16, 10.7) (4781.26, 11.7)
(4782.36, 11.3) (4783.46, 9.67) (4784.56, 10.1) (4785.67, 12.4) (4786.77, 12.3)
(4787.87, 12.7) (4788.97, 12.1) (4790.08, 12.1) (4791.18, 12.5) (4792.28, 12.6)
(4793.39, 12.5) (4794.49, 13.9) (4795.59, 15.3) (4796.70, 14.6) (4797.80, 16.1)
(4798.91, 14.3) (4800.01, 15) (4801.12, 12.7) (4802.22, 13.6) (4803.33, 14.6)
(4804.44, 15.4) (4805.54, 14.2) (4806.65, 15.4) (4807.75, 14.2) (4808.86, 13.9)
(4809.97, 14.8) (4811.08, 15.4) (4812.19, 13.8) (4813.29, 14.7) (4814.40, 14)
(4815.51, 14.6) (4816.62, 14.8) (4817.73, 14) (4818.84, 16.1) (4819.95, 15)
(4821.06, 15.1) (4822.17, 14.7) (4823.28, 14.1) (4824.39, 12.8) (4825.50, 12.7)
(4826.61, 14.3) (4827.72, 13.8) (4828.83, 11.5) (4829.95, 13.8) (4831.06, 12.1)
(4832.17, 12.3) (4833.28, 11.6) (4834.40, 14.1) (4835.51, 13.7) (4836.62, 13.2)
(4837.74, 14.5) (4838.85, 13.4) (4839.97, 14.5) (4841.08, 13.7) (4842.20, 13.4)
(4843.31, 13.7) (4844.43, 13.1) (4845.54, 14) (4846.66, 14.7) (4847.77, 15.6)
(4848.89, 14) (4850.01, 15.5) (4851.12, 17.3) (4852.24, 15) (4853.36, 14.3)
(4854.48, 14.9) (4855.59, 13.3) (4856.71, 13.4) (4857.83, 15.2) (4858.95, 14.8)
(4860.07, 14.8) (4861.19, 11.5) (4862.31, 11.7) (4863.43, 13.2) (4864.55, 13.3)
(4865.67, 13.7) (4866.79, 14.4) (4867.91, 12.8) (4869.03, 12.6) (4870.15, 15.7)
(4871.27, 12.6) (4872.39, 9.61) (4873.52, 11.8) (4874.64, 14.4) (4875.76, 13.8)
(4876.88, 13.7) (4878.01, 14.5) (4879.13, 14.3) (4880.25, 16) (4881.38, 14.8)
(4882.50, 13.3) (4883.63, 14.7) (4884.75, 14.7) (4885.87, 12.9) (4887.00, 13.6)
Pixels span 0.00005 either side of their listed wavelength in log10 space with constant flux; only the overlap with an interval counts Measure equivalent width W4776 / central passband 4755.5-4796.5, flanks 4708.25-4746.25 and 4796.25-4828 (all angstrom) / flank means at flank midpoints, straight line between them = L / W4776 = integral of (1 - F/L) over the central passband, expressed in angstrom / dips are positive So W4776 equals 6.7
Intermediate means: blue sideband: 15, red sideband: 14.4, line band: 12.3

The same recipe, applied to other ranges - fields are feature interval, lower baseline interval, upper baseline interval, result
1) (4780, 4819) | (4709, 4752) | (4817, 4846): 1.4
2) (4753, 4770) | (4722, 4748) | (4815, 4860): 1.7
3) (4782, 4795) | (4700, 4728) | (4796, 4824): 2.4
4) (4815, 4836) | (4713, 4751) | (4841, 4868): 0.8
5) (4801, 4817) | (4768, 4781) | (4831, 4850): -2.2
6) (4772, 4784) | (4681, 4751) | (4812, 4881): 2.8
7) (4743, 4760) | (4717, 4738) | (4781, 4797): -0.2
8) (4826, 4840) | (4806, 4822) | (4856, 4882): 1.0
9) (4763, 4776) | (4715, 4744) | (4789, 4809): 2.2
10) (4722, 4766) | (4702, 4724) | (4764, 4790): -3.7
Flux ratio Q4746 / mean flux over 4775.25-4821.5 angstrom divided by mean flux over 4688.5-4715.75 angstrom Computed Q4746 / 0.91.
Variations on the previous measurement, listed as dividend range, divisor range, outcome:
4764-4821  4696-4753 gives 0.88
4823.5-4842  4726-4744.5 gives 0.90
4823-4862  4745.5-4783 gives 1.08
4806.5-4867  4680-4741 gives 0.94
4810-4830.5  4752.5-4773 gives 1.09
